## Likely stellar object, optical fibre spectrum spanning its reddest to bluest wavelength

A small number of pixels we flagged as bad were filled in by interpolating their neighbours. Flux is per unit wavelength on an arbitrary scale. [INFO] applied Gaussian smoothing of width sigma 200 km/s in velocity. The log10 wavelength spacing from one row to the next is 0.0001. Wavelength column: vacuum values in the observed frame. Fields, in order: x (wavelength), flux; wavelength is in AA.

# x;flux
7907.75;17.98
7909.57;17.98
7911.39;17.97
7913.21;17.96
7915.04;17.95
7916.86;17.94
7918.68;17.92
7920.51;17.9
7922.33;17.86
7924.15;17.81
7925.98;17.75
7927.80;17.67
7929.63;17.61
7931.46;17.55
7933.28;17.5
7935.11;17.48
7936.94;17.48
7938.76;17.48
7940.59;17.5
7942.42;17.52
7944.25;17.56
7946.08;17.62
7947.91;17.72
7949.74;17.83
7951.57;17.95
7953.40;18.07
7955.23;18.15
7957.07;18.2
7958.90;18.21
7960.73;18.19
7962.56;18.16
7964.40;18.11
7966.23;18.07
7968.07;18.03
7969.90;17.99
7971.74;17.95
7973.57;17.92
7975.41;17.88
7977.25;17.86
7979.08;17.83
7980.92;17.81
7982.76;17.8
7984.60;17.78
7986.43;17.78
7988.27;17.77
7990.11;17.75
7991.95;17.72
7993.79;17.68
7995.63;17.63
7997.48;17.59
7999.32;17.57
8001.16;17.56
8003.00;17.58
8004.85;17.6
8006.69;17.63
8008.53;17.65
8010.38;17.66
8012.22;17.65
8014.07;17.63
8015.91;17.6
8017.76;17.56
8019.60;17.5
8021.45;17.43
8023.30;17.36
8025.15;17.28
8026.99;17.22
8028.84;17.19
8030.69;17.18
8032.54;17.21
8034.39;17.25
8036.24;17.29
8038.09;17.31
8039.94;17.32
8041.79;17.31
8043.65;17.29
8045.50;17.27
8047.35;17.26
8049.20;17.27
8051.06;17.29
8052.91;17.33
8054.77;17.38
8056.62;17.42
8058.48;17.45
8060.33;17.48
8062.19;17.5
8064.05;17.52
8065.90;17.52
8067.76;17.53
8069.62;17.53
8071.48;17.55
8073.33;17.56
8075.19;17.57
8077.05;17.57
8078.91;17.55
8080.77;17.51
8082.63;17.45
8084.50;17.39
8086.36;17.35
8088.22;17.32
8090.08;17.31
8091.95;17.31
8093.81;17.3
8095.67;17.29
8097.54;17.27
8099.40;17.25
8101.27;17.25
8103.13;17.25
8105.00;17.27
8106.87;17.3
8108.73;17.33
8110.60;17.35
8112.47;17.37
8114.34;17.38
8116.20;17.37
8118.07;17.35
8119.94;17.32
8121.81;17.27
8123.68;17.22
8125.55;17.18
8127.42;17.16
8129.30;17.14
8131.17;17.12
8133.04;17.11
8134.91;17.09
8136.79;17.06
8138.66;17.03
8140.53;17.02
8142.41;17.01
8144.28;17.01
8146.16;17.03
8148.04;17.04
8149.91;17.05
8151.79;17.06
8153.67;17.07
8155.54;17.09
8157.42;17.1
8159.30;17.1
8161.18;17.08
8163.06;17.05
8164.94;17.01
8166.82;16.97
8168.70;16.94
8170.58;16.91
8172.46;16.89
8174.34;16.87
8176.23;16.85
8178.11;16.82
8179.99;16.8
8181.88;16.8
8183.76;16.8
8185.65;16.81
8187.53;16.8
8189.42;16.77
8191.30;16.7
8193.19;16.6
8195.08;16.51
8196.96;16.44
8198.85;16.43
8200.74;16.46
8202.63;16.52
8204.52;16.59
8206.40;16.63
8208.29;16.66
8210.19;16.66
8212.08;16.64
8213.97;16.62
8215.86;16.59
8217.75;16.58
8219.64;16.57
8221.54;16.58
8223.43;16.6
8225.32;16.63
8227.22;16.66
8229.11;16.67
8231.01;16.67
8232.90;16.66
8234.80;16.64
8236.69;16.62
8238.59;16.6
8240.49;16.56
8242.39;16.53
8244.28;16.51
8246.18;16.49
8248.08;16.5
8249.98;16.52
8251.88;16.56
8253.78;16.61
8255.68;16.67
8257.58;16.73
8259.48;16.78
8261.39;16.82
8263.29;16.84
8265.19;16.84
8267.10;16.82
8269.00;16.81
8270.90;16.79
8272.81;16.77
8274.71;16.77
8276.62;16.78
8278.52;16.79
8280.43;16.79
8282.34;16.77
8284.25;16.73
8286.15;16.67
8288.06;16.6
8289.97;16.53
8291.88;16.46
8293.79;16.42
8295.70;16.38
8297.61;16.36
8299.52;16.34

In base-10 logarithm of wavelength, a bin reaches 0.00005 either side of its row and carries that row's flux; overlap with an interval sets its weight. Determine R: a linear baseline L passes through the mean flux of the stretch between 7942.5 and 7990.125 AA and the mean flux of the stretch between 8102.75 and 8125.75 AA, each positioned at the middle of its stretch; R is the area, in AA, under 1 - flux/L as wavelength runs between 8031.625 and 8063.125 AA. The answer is 0.5 AA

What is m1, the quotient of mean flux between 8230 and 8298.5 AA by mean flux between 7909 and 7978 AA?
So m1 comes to 0.93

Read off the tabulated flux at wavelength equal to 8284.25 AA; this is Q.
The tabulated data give 16.73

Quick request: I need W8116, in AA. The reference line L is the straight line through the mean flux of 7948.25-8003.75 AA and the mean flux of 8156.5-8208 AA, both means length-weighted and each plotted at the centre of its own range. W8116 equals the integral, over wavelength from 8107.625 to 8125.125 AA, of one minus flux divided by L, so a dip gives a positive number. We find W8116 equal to -0.19 AA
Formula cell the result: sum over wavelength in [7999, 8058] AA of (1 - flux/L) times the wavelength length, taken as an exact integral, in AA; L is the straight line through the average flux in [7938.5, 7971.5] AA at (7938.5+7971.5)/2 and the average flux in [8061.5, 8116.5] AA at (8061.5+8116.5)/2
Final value 0.8 AA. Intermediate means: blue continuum 17.9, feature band 17.4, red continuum 17.4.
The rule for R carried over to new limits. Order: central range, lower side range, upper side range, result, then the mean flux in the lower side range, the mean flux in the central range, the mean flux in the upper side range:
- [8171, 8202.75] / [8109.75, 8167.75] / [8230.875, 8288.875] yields 0.47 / 17.1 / 16.7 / 16.7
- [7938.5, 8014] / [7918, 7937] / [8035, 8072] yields -1.01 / 17.7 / 17.8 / 17.4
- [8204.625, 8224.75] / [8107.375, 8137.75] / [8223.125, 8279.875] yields 0.27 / 17.2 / 16.6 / 16.7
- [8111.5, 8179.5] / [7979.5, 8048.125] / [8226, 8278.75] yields -0.14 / 17.5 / 17.1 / 16.7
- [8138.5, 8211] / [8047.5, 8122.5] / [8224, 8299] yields 0.72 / 17.4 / 16.8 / 16.6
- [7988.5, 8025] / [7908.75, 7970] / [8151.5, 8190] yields -0.04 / 17.8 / 17.6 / 16.9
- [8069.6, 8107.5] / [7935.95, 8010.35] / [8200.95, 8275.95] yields -0.19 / 17.8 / 17.4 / 16.6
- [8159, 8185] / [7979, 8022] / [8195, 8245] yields -0.14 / 17.7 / 16.9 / 16.6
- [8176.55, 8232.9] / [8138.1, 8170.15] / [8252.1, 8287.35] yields 0.91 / 17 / 16.6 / 16.8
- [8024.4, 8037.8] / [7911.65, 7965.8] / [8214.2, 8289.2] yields 0.19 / 17.8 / 17.2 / 16.7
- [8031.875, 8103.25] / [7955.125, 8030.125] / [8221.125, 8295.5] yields 0.21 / 17.7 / 17.4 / 16.7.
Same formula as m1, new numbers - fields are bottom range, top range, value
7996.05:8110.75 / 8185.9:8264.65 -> 0.95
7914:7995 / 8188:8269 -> 0.93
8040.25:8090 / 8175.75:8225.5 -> 0.96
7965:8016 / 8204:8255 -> 0.93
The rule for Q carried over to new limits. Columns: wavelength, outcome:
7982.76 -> 17.8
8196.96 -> 16.44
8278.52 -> 16.79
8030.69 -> 17.18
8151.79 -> 17.06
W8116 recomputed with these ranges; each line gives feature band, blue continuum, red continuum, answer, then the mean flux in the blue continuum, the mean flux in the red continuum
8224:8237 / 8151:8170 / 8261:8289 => 0.2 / 17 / 16.8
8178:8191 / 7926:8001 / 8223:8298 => 0.1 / 17.8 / 16.7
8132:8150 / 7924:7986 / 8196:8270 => 0.0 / 17.8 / 16.6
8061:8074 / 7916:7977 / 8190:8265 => -0.2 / 17.8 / 16.6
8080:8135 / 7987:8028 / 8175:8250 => -0.6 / 17.6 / 16.6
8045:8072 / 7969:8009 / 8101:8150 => 0.1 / 17.7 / 17.2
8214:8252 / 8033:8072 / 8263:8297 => 0.6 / 17.4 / 16.7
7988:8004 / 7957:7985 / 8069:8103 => 0.2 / 18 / 17.4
